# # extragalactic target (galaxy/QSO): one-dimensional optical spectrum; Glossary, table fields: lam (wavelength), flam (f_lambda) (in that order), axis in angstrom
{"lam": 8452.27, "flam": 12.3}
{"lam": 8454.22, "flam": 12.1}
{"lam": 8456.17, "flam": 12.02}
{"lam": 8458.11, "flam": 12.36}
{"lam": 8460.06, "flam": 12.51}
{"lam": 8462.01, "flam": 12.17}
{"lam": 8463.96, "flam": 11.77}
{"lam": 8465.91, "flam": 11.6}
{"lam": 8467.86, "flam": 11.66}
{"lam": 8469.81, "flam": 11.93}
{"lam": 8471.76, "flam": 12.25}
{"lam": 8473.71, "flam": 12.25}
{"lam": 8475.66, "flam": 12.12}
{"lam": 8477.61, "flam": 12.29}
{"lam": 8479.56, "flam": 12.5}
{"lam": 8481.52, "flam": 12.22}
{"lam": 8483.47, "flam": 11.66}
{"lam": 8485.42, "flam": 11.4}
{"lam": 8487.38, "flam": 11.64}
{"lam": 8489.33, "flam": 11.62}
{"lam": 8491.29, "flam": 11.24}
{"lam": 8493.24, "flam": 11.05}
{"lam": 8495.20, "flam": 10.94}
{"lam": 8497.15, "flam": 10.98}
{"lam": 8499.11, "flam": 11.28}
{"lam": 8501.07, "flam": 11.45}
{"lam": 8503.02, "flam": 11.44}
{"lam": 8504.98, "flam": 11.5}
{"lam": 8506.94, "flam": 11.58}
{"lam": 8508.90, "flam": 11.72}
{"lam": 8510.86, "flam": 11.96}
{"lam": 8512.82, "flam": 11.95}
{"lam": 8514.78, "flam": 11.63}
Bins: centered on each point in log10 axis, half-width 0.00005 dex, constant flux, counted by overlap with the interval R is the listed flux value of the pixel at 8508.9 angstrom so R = 11.72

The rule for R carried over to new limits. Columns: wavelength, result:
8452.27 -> 12.3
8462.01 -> 12.17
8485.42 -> 11.4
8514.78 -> 11.63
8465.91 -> 11.6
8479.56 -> 12.5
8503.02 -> 11.44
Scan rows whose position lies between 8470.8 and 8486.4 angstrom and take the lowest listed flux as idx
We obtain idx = 11.4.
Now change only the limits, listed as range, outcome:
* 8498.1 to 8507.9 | 11.28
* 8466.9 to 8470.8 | 11.66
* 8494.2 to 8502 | 10.94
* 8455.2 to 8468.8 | 11.6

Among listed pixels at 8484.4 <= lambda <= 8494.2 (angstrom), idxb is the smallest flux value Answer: 11.05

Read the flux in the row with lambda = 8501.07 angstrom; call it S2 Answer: 11.45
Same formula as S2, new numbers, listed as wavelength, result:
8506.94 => 11.58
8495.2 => 10.94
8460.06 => 12.51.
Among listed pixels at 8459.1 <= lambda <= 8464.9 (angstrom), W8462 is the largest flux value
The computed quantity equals 12.51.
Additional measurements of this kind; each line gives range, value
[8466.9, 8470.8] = 11.93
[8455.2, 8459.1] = 12.36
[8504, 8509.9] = 11.72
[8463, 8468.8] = 11.77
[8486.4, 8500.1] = 11.64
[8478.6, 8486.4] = 12.5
